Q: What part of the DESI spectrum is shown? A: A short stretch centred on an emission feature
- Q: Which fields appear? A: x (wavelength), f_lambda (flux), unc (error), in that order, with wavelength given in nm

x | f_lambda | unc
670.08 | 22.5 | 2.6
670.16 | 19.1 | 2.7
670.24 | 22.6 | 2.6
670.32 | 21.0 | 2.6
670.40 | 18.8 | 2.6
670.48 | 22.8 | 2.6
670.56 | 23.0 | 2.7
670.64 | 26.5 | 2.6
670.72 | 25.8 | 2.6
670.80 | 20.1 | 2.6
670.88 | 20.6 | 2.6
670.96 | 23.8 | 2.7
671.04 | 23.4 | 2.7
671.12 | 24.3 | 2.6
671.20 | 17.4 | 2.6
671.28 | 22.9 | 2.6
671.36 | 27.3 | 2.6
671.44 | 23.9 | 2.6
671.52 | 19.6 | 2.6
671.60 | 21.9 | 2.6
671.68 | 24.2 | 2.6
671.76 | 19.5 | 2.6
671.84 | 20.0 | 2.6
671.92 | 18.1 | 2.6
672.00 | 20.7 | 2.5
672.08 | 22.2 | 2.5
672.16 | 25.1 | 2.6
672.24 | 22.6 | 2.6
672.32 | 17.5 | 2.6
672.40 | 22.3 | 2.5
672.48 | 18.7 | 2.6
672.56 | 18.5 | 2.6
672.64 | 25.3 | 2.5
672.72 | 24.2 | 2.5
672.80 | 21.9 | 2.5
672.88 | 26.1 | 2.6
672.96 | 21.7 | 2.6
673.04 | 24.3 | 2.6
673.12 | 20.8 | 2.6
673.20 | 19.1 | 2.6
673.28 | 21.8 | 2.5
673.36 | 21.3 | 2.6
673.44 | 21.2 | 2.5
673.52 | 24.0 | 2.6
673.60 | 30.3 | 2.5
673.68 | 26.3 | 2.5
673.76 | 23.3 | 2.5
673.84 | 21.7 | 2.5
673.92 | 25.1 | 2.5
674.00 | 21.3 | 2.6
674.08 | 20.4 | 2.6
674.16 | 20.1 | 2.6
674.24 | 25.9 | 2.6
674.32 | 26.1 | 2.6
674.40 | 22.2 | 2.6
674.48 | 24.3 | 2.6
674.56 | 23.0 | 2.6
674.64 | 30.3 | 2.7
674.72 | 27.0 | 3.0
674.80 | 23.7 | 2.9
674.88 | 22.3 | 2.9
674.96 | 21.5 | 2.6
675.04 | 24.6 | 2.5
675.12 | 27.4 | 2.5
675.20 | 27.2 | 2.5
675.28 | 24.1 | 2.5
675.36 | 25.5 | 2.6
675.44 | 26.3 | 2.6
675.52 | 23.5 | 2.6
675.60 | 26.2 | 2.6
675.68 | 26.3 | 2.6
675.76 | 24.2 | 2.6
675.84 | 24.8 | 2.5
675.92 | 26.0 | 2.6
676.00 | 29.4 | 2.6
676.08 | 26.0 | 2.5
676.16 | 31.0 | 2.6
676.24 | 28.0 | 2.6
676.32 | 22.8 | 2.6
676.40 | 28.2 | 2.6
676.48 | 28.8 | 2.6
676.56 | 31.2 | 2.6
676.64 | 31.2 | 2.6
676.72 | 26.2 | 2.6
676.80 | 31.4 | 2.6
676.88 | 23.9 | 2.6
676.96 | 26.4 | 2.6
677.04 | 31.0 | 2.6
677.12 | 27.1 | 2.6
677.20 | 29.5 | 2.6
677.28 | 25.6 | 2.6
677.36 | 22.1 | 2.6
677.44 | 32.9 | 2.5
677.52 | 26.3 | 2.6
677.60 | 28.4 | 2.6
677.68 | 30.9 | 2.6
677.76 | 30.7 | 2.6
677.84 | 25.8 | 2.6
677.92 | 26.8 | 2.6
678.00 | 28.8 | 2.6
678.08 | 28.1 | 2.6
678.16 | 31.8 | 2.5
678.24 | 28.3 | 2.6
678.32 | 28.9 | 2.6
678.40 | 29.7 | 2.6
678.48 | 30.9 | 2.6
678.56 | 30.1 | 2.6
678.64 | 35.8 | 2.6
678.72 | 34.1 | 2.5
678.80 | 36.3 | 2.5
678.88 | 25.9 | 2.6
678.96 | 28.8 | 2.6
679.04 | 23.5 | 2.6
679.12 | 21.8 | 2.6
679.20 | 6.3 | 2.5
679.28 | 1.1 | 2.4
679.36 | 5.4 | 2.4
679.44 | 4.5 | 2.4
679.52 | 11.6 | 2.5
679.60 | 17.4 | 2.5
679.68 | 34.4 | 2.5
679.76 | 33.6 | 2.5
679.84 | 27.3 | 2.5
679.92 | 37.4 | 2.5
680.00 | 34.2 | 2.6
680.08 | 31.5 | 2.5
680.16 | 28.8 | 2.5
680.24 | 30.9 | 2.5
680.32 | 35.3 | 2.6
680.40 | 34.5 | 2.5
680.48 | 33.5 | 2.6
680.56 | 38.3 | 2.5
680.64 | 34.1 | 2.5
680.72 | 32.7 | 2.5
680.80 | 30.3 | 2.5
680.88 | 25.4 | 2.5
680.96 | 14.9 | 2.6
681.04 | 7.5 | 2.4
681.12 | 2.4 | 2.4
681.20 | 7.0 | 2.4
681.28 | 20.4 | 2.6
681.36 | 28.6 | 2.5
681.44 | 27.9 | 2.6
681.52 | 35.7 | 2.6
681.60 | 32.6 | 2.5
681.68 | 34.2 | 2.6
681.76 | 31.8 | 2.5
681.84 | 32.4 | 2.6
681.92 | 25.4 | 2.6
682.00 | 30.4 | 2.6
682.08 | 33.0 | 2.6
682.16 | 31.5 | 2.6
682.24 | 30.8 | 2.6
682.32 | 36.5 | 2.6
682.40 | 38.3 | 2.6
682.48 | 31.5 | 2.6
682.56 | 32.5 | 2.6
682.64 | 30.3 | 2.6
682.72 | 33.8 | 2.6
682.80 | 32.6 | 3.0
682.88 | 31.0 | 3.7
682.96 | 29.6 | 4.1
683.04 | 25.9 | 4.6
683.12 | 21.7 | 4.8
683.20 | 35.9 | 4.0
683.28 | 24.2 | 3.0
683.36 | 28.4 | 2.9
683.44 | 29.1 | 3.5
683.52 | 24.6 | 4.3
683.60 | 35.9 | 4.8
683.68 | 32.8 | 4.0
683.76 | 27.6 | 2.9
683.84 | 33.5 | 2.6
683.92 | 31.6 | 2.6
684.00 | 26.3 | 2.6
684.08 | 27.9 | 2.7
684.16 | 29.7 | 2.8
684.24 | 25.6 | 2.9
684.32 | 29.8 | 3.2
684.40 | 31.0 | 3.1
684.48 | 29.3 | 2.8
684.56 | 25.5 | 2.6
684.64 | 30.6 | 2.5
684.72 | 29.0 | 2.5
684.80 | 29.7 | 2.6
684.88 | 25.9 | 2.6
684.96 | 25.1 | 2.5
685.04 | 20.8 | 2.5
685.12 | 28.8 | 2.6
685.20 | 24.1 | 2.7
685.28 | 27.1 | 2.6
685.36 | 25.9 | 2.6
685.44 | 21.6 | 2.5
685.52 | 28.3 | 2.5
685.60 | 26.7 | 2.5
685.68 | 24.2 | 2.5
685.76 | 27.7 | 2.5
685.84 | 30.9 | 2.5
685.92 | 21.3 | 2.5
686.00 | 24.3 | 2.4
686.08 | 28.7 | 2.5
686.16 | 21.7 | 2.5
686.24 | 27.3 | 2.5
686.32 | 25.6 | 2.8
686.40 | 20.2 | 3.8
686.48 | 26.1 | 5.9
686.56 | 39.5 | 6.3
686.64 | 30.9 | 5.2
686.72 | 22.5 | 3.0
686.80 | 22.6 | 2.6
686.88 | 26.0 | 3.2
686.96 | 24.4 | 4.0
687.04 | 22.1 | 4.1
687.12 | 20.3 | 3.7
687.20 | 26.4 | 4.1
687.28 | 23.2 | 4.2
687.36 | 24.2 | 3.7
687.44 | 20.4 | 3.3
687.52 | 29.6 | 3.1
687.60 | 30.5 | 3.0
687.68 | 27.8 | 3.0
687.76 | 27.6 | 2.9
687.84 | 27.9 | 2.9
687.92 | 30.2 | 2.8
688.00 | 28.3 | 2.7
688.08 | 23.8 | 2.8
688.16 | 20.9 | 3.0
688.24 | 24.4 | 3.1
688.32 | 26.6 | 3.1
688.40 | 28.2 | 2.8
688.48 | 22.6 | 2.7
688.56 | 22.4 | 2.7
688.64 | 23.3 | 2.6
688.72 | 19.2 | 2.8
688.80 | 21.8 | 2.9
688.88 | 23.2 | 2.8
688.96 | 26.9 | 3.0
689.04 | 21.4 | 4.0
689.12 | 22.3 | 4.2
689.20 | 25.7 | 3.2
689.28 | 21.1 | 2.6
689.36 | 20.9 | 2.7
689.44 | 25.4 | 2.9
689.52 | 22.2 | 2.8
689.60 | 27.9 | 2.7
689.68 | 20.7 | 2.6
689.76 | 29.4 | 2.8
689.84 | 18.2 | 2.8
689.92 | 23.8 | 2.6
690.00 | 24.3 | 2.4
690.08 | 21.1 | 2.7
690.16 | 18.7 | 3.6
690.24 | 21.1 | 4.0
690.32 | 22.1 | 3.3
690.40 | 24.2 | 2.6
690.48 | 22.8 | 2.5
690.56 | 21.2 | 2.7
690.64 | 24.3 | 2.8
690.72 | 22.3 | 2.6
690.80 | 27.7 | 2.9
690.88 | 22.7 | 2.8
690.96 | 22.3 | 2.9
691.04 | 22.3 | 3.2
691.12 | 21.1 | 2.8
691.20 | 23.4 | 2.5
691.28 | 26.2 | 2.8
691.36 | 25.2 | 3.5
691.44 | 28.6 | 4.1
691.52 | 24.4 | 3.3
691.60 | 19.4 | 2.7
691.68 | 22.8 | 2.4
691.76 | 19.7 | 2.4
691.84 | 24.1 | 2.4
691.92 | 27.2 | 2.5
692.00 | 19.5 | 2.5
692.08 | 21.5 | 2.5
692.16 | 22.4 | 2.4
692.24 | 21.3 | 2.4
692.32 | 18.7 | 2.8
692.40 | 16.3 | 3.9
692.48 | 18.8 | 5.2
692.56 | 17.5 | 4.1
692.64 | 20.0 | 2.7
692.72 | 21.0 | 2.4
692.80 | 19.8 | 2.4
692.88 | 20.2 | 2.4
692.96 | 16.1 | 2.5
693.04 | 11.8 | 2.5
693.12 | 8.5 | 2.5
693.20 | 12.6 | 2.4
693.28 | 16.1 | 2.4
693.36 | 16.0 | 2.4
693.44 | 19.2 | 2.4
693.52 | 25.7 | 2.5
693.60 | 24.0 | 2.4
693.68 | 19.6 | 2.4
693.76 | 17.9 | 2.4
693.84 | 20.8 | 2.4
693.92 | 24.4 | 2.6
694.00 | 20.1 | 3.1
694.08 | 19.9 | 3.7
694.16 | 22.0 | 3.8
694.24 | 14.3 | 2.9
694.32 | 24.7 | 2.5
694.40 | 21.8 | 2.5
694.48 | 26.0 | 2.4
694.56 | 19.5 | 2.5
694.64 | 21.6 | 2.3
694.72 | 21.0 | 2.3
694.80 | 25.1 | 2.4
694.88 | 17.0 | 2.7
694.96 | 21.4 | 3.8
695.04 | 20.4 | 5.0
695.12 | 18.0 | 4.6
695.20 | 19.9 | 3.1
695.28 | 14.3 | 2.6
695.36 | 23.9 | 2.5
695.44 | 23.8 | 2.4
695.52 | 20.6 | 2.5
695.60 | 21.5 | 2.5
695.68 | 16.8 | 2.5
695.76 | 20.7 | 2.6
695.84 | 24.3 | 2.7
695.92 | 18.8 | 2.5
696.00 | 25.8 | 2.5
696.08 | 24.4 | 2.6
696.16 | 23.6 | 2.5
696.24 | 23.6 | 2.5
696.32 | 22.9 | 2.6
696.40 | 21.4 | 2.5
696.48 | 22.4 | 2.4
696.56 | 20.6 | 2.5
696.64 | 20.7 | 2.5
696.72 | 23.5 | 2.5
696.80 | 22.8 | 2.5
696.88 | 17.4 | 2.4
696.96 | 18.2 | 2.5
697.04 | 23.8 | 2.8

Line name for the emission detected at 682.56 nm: Mg II 2798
